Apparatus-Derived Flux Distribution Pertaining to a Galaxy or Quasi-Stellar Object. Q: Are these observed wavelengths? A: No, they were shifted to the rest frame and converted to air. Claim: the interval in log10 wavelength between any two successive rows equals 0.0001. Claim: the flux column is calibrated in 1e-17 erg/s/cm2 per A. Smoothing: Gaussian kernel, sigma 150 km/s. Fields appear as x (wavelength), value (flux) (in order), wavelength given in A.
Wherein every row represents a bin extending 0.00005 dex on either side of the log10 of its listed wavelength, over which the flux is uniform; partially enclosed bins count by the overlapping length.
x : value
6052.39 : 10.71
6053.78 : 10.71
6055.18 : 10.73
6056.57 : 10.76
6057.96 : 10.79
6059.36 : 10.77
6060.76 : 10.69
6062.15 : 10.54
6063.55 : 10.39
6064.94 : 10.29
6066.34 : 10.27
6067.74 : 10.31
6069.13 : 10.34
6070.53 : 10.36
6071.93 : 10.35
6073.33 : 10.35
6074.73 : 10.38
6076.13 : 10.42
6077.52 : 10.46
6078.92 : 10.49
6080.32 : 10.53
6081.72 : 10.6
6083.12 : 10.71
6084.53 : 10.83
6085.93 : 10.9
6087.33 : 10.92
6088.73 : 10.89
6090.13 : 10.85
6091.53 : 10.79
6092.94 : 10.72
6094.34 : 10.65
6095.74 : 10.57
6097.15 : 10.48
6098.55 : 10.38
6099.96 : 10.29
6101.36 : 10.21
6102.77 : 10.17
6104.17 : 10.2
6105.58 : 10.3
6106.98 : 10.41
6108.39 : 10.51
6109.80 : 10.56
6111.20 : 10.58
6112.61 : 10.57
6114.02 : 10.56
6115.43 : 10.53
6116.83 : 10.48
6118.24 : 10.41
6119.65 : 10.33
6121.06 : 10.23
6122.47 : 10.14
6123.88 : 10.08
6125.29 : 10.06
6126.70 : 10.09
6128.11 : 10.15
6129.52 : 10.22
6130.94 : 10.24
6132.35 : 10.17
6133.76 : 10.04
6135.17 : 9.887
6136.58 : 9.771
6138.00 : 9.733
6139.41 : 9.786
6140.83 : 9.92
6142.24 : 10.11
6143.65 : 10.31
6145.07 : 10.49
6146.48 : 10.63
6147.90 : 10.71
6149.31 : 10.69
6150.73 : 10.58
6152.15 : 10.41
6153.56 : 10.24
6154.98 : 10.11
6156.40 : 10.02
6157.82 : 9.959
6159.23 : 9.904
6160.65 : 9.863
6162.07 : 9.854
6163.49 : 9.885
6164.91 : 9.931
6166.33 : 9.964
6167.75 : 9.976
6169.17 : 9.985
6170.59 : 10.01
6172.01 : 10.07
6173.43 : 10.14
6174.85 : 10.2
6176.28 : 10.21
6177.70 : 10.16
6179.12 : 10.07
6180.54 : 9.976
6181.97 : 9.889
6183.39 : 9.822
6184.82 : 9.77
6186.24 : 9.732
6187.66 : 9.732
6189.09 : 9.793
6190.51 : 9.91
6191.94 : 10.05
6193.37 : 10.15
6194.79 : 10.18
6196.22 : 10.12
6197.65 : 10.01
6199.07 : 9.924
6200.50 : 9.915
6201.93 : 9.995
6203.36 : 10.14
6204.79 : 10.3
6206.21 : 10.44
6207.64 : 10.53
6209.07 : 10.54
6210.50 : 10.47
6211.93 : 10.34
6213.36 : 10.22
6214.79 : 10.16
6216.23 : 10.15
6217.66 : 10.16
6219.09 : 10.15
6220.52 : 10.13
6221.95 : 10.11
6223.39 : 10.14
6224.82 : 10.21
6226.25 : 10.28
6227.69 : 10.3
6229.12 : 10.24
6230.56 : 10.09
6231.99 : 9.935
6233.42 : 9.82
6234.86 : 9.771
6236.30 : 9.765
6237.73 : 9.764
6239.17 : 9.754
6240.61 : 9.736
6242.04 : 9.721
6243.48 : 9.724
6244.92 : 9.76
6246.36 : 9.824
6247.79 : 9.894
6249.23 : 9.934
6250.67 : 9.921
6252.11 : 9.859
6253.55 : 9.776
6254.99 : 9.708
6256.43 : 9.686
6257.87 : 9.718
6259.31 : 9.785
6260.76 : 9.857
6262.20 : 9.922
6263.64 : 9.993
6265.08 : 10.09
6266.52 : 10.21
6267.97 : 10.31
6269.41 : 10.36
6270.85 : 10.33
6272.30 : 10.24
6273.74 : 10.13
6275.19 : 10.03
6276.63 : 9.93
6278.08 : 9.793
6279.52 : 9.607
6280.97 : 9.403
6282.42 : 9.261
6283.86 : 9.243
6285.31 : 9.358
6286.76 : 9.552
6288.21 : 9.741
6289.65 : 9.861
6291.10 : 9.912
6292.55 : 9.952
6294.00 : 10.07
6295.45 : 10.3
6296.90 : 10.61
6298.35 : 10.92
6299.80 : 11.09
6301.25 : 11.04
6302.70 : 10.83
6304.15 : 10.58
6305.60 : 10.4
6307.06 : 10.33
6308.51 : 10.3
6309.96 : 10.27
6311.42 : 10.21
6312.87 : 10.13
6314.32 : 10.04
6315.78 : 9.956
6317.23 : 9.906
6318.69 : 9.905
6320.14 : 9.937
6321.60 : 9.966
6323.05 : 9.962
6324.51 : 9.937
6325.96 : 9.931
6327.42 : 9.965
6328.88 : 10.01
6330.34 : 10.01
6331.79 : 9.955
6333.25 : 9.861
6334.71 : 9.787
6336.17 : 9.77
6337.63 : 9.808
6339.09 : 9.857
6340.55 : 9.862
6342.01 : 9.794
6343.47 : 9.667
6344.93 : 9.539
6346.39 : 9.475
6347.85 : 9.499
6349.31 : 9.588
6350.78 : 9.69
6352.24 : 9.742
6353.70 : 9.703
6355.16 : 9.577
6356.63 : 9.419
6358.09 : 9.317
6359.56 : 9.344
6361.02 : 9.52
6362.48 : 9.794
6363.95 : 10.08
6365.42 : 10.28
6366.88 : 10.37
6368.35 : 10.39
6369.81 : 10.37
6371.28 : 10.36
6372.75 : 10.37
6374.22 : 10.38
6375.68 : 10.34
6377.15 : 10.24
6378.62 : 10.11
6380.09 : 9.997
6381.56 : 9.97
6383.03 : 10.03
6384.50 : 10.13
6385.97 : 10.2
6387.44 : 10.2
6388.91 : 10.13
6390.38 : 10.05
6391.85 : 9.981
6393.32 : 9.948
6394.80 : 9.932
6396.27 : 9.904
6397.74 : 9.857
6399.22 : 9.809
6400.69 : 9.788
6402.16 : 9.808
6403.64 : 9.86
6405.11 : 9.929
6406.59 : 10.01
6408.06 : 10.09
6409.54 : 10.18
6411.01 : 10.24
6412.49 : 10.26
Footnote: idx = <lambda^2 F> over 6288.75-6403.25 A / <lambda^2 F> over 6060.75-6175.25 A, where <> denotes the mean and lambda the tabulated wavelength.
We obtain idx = 1.05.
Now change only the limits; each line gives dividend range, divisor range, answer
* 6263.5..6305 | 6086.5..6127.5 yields 1.02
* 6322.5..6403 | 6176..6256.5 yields 1.04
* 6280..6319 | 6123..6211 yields 1.05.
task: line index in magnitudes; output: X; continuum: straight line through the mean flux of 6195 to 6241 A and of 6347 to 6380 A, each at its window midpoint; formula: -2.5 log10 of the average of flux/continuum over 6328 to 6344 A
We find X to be 0.01 mag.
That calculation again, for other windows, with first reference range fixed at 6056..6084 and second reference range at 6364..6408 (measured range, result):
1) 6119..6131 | 0.03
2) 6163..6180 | 0.03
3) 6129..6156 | 0.02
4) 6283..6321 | 0.00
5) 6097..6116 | 0.00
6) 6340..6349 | 0.06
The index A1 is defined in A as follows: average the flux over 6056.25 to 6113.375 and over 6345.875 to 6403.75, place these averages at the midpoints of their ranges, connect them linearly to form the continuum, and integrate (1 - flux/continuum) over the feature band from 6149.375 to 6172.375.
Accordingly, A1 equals 0.68 A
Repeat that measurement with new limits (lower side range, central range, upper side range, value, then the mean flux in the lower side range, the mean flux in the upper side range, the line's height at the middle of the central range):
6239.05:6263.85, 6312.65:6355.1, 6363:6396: 0.9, 9.81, 10.2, 10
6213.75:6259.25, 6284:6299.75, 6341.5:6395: -0.2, 9.94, 9.93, 9.94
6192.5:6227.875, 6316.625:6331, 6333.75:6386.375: 0.0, 10.2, 9.9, 9.97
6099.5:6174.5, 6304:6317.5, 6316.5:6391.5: -0.3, 10.2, 9.92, 9.98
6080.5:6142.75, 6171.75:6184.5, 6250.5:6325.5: 0.2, 10.4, 10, 10.2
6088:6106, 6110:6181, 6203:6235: 1.5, 10.5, 10.2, 10.4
